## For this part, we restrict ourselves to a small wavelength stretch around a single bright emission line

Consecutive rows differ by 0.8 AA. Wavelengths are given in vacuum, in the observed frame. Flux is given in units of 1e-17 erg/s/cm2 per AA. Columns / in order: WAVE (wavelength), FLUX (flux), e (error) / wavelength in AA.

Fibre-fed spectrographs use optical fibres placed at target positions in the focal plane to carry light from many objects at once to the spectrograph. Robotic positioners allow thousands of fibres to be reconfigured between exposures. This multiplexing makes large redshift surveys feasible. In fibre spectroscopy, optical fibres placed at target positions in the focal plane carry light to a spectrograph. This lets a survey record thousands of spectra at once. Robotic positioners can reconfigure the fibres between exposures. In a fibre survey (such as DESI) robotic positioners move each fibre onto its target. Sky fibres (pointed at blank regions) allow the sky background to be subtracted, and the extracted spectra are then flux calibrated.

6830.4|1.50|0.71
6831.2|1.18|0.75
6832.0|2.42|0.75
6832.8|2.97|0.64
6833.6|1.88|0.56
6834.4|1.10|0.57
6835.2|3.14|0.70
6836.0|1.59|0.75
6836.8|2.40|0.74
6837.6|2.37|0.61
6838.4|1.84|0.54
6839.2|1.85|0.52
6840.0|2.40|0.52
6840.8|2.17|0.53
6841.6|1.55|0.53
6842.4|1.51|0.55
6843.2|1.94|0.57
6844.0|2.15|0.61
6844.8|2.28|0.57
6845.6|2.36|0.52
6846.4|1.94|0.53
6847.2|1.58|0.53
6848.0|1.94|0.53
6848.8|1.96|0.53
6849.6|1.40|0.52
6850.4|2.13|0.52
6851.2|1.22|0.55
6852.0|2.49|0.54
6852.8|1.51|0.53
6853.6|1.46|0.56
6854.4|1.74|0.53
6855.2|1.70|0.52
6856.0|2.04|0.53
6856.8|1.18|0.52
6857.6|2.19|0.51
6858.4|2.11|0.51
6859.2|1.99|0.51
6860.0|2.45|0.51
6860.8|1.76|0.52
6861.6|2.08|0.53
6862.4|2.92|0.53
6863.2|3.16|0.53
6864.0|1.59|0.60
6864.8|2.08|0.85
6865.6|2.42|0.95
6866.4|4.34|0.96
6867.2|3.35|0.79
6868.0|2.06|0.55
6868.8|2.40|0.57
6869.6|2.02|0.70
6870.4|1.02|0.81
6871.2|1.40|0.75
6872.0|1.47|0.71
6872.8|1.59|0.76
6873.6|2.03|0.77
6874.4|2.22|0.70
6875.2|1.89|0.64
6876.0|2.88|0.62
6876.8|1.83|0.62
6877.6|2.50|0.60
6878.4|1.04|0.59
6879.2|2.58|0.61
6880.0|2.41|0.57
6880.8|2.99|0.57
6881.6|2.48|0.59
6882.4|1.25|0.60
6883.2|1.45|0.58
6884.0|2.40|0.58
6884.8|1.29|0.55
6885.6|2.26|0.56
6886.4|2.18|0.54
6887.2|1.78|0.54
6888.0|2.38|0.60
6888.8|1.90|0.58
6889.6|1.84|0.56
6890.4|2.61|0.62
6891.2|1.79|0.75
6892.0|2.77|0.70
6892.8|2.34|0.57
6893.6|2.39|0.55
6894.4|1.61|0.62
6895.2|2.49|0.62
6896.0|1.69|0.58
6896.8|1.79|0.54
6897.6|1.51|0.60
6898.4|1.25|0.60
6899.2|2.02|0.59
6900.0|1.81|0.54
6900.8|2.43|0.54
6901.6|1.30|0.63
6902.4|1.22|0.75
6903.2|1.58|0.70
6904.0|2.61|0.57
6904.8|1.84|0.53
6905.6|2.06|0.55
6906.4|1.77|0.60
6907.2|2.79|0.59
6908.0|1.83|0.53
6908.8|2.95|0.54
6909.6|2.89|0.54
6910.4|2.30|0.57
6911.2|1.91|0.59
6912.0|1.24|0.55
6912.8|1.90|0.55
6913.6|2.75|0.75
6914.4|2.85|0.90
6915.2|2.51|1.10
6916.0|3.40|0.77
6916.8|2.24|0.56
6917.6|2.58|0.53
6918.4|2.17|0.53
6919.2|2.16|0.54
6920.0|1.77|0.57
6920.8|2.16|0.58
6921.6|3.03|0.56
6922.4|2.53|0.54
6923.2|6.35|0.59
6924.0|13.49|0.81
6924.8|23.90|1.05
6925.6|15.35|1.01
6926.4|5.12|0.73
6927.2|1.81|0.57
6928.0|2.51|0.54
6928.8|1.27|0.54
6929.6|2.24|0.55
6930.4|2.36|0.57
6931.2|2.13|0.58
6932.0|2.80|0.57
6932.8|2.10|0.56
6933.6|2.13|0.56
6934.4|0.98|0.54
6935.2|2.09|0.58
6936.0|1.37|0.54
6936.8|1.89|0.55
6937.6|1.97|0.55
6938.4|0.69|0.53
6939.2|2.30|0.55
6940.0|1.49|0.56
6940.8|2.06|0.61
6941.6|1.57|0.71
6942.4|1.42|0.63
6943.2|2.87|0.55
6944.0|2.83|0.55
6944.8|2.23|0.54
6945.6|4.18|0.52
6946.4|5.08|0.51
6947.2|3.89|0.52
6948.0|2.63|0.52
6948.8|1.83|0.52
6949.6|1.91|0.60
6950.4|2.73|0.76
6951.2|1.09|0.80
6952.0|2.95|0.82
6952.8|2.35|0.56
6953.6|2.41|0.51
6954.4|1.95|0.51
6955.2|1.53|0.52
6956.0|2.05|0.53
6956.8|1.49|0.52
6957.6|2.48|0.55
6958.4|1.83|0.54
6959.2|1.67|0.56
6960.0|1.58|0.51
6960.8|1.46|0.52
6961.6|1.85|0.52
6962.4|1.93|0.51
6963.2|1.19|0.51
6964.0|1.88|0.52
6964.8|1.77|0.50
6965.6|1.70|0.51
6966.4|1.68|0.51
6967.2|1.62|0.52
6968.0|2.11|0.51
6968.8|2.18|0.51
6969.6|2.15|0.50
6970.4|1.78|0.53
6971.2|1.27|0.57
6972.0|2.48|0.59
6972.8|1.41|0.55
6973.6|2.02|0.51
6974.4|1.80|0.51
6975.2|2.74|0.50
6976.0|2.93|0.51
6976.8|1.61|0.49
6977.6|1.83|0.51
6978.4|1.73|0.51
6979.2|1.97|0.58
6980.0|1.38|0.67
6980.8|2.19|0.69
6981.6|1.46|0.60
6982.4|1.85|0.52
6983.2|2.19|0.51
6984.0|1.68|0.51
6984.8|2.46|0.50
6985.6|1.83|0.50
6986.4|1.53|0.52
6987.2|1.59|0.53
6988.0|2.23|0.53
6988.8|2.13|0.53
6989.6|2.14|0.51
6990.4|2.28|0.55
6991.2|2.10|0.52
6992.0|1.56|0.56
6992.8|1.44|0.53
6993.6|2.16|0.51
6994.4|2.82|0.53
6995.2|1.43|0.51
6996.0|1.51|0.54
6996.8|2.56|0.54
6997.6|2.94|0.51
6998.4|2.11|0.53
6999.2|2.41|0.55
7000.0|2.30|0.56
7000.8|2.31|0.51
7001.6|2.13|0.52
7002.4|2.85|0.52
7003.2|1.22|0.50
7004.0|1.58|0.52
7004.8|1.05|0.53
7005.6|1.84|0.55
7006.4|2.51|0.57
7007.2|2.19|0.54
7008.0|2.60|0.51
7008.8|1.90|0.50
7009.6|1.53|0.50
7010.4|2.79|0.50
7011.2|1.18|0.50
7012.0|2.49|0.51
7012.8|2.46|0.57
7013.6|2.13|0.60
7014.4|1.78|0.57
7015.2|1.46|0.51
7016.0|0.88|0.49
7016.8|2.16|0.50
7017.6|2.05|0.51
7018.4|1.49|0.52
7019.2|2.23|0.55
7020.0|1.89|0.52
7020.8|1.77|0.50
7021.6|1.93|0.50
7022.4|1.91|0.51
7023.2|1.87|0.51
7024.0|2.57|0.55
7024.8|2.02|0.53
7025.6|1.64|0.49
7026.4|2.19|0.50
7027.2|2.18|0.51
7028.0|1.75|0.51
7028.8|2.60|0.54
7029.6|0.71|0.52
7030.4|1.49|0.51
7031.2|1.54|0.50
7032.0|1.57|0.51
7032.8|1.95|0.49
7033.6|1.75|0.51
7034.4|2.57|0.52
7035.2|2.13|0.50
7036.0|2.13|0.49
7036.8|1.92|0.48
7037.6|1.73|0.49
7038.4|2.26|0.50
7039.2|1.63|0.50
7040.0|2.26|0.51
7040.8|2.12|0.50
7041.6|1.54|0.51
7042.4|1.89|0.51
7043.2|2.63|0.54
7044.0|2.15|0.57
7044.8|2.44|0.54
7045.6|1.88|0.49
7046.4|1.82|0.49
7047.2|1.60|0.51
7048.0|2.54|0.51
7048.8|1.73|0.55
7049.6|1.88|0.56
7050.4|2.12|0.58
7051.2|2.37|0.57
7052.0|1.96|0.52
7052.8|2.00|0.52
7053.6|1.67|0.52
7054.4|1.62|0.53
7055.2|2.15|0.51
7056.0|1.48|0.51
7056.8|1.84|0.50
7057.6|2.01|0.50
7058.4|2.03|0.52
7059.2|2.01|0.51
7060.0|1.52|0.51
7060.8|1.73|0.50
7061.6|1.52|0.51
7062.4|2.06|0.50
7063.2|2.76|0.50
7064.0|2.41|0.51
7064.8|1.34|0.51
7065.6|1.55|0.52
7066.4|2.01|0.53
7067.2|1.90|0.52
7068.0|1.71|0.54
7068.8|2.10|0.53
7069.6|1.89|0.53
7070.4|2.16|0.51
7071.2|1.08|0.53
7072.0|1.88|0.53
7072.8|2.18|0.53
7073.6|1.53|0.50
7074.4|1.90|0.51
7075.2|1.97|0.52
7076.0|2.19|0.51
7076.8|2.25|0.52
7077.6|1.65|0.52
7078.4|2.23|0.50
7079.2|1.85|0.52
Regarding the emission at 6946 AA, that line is [N II]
